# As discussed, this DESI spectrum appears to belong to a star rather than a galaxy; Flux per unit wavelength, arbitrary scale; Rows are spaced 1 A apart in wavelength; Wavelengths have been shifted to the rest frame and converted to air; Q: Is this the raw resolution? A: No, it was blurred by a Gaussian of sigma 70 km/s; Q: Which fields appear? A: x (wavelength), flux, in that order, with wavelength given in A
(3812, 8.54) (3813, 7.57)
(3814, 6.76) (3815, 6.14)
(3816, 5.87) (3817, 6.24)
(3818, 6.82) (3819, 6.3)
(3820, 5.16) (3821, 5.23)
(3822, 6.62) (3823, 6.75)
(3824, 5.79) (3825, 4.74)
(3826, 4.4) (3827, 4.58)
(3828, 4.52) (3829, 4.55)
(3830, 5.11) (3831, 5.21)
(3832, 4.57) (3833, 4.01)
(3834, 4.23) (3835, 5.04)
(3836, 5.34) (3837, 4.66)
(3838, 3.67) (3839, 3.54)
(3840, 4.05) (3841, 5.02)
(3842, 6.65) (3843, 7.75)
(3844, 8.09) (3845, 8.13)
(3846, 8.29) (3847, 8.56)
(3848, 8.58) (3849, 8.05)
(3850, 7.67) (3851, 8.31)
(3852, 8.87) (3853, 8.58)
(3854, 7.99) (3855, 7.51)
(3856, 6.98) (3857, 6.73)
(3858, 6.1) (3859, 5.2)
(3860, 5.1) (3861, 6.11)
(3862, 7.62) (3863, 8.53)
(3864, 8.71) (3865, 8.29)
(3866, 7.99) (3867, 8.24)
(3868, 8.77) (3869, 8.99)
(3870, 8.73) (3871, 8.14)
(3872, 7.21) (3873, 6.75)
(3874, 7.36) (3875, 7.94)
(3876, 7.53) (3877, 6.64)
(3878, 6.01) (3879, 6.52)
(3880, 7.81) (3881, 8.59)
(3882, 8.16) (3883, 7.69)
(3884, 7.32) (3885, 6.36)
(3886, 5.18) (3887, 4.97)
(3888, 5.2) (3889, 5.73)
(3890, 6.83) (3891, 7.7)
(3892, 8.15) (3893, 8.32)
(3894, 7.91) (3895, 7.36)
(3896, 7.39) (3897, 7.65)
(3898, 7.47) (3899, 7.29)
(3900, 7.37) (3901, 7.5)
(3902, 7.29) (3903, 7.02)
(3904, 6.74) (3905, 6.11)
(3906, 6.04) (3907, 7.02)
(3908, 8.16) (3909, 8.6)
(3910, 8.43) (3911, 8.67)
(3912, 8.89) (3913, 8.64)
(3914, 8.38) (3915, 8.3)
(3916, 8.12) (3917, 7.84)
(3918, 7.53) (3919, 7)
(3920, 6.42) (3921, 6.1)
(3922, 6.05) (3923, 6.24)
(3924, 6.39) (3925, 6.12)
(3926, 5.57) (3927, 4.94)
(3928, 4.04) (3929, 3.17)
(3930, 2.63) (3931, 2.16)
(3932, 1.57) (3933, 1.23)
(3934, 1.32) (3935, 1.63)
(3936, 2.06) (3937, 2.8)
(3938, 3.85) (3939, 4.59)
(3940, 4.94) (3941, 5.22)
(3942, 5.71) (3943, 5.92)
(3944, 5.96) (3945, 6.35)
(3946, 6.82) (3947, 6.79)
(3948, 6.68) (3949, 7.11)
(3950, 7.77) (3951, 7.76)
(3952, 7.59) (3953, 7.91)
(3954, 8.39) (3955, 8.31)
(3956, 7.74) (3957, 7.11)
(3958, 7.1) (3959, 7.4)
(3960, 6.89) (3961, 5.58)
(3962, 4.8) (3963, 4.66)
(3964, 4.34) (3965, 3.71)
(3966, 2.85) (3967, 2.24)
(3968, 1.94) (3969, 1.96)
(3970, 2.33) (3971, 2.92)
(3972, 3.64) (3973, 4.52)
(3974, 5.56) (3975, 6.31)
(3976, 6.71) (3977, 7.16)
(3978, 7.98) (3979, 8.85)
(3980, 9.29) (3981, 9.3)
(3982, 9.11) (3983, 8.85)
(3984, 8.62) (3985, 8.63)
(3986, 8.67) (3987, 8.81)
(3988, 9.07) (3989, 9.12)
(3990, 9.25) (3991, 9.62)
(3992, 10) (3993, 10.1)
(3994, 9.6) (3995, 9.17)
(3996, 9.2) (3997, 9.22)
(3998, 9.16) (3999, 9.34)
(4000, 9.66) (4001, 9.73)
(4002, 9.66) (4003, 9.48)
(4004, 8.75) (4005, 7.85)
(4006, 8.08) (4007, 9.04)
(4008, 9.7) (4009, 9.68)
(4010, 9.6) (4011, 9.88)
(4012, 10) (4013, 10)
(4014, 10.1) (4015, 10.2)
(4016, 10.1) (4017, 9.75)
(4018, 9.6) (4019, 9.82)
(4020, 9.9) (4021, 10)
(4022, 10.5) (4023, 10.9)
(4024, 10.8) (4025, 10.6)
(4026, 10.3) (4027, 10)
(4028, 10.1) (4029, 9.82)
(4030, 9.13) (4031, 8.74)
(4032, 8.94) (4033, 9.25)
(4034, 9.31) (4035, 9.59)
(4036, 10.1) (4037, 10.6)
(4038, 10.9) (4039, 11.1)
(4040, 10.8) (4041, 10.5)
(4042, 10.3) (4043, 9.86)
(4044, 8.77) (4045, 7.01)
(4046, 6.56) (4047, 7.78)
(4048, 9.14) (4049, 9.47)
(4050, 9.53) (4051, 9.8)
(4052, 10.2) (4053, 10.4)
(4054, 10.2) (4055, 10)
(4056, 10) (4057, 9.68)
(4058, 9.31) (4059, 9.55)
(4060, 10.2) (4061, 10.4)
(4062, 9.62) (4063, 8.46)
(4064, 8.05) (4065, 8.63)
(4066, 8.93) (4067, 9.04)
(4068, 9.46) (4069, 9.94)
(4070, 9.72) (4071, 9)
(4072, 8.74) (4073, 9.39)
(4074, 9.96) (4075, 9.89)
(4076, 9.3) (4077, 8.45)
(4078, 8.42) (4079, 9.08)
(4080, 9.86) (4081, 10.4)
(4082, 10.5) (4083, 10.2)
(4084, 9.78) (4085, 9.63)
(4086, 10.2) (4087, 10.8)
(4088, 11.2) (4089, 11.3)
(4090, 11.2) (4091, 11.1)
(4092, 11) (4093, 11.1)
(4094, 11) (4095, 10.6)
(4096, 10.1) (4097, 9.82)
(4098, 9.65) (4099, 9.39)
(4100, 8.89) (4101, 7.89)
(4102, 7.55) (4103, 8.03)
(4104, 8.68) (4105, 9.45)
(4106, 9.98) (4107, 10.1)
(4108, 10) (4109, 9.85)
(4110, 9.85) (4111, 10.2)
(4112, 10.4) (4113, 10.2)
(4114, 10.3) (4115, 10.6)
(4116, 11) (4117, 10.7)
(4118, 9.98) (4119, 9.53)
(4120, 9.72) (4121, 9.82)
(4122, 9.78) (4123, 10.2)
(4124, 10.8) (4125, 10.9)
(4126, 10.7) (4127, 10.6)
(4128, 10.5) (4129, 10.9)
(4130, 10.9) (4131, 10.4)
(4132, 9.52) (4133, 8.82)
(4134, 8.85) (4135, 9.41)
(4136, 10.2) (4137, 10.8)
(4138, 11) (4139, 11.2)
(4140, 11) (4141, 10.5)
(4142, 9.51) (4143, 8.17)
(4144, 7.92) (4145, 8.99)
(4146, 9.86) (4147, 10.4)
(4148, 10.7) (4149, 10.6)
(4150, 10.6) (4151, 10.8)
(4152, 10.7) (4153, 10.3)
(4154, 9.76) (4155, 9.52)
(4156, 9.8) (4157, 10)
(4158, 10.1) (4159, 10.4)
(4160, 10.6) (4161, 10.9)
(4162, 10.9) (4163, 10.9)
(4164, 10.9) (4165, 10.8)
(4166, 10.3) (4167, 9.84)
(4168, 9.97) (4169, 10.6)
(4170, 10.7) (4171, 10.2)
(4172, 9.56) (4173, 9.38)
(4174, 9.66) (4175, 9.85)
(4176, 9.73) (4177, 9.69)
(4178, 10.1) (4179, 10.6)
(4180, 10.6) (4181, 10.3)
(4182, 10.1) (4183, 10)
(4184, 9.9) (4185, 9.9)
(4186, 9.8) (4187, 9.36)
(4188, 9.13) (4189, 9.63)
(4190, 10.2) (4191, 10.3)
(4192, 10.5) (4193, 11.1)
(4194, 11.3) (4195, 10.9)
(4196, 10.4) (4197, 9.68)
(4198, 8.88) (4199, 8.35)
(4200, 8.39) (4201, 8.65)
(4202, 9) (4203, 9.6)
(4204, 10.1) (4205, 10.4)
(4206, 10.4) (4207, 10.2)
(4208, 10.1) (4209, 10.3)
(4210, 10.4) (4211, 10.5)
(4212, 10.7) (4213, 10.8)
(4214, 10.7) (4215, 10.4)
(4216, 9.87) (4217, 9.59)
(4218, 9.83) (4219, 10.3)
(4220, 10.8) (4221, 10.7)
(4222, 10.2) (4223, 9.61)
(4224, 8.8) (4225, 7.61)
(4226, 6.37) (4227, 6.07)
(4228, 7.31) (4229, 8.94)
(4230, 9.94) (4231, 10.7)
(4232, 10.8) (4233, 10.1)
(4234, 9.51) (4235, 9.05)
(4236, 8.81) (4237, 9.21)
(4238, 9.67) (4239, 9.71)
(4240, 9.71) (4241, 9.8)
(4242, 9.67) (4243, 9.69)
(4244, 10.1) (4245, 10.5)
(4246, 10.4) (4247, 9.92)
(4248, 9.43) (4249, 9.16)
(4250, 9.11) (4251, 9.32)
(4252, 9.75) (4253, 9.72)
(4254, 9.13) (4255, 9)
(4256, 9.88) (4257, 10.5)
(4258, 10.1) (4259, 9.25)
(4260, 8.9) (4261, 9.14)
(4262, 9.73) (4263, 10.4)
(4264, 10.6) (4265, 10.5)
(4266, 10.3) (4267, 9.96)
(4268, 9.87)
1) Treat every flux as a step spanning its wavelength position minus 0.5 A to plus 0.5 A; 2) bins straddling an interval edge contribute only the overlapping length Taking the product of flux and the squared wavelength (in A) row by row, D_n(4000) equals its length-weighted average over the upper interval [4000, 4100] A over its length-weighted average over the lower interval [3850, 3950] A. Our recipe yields 1.6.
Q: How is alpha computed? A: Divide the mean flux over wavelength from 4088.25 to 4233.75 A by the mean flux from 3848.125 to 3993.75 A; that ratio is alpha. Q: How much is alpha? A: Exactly 1.5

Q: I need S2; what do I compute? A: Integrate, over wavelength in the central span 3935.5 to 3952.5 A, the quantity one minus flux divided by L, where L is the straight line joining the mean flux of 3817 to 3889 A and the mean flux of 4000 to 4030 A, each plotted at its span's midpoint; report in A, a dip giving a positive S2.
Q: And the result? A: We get 5.4 A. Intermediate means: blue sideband 6.62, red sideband 9.78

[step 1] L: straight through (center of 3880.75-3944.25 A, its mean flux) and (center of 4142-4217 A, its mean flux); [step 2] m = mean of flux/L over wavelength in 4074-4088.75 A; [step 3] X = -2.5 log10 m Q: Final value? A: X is -0.15 mag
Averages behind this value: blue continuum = 6.17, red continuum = 10.1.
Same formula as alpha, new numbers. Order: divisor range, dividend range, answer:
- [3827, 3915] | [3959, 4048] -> 1.20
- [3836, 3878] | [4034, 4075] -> 1.32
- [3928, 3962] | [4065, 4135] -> 1.84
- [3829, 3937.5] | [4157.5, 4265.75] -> 1.50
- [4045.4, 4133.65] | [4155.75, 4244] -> 1.01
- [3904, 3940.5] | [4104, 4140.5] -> 1.82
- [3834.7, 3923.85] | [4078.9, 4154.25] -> 1.40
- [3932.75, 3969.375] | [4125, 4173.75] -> 1.92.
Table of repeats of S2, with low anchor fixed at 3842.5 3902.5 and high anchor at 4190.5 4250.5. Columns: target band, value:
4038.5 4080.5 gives -3.49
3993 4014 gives -2.69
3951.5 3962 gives 0.96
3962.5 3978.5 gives 7.51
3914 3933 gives 5.51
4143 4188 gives -3.53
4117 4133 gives -2.03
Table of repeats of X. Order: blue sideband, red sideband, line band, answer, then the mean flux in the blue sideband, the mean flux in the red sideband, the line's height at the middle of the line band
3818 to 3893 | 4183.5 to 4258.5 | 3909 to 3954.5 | 0.24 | 6.66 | 9.71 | 7.3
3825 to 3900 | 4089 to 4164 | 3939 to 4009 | 0.14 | 6.81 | 10.1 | 8.2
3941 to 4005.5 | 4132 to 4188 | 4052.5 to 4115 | -0.10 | 7.21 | 10.1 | 8.91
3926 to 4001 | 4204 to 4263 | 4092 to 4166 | -0.20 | 6.28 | 9.67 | 8.36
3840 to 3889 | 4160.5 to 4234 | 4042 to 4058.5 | -0.06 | 7.36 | 9.9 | 8.78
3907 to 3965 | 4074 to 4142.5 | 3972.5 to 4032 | -0.21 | 5.99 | 10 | 7.55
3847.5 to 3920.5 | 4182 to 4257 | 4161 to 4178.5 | -0.09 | 7.46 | 9.71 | 9.37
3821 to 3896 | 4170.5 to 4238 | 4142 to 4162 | -0.08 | 6.74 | 9.76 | 9.3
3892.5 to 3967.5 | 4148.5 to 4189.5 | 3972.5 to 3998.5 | -0.20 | 6.13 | 10.2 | 7.06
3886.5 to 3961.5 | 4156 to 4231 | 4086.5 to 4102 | -0.19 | 6.34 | 9.9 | 8.59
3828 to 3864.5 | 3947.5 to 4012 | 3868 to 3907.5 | -0.06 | 6.45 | 7.54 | 6.79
